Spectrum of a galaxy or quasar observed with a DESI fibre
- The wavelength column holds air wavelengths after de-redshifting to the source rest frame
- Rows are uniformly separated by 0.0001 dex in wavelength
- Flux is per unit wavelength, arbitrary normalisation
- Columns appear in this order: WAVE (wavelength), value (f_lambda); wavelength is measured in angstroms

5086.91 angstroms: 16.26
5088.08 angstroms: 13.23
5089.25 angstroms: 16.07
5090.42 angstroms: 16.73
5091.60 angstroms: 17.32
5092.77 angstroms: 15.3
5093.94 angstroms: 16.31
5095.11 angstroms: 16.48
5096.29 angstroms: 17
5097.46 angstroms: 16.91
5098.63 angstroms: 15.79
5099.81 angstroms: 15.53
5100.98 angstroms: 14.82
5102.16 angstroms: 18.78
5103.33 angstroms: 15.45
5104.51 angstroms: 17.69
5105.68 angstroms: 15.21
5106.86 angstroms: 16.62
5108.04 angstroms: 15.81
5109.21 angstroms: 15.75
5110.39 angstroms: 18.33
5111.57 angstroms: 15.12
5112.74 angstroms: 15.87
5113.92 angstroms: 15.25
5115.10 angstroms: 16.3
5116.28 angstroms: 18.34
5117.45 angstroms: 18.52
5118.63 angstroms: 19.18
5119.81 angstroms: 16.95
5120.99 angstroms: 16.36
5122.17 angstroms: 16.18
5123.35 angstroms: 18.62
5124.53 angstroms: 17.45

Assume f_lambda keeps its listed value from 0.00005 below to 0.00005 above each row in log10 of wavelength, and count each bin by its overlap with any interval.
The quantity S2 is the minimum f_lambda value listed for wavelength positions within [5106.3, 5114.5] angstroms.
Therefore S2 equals 15.12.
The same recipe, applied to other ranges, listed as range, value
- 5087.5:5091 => 13.23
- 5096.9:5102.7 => 14.82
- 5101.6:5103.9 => 15.45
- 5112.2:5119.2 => 15.25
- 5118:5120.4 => 16.95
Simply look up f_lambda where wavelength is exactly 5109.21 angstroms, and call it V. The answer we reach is 15.75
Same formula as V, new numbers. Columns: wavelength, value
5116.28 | 18.34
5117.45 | 18.52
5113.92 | 15.25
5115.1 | 16.3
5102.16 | 18.78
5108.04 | 15.81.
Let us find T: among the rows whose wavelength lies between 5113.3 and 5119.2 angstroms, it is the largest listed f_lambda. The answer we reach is 19.18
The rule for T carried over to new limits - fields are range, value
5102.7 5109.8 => 17.69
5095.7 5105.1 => 18.78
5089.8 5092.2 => 17.32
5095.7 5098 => 17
